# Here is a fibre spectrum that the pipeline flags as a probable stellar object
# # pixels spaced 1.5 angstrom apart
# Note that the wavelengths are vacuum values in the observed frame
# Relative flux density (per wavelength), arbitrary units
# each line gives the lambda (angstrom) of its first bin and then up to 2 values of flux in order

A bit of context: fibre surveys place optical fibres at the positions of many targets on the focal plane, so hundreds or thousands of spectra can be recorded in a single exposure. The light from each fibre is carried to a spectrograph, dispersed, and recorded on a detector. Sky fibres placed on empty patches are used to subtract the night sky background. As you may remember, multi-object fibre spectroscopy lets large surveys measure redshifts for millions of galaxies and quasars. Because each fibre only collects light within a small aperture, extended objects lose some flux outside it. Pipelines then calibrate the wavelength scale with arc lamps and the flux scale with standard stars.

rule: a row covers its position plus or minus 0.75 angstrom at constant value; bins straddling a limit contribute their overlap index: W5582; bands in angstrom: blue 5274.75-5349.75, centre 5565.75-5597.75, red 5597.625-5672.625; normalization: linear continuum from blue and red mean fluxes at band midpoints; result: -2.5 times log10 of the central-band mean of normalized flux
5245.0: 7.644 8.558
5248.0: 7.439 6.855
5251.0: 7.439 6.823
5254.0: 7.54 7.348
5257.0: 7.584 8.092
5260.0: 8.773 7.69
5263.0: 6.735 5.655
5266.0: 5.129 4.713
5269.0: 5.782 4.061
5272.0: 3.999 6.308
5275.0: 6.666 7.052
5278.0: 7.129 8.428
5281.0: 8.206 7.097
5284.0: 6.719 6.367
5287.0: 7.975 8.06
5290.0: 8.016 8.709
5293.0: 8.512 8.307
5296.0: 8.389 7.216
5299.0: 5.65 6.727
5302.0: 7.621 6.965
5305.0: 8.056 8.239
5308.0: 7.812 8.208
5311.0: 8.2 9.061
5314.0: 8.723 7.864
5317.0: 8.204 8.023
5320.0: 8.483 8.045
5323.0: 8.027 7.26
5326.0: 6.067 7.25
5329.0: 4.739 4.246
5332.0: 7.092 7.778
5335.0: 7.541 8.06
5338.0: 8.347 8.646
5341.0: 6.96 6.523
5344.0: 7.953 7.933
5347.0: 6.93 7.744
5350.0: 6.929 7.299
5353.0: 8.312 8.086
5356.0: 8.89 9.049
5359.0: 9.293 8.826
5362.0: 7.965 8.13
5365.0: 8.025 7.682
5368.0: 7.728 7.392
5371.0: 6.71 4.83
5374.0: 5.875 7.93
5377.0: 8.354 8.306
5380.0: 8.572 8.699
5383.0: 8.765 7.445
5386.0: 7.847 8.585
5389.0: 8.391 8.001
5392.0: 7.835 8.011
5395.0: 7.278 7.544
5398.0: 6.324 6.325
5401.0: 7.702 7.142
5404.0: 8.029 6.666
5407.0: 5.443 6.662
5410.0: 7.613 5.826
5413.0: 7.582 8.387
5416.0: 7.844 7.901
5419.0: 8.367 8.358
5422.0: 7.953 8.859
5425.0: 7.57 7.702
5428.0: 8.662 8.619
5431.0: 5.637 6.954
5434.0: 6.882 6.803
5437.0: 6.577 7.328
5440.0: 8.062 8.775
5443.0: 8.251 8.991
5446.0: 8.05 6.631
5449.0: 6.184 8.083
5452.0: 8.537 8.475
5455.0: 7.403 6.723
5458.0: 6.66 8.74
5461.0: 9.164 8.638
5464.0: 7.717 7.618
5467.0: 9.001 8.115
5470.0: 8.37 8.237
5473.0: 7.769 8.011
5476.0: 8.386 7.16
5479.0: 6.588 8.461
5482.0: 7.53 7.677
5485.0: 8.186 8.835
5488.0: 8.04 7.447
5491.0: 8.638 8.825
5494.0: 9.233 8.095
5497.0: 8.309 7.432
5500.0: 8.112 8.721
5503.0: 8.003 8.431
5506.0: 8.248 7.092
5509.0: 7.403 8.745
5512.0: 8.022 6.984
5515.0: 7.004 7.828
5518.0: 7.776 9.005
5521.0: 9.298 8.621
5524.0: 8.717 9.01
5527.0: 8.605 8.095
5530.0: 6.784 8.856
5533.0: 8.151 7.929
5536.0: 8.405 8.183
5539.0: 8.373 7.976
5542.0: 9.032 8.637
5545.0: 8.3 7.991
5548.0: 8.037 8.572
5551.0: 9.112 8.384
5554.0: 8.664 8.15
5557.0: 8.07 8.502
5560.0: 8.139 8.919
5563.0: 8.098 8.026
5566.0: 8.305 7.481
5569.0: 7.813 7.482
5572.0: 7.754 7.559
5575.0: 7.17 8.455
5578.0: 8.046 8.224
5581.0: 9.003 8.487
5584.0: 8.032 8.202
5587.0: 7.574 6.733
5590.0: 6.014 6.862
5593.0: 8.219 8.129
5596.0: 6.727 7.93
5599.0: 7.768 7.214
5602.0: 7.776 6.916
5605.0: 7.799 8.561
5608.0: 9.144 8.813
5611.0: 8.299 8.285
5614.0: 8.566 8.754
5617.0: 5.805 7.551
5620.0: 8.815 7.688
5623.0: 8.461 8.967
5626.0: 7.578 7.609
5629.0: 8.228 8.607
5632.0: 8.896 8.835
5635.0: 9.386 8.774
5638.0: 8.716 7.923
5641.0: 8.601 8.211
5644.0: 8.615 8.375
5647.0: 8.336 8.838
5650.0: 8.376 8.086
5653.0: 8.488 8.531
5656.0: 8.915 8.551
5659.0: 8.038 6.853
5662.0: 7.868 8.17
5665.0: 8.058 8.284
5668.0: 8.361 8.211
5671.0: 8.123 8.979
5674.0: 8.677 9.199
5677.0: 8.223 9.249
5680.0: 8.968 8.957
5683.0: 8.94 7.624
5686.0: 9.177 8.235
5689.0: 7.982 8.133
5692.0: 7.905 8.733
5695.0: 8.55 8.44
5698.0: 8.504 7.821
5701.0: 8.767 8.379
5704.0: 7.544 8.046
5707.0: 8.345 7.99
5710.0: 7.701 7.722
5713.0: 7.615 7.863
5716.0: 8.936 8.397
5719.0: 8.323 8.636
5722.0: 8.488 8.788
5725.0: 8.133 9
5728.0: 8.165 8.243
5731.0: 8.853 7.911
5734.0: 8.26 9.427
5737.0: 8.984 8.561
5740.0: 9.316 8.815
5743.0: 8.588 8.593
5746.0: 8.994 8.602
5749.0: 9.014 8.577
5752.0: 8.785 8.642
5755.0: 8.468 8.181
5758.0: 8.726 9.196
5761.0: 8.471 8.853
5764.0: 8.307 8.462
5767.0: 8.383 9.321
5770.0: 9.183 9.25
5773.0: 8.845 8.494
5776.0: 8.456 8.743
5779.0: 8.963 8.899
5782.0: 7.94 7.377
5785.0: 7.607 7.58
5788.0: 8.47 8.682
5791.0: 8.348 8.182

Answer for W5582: 0.06 mag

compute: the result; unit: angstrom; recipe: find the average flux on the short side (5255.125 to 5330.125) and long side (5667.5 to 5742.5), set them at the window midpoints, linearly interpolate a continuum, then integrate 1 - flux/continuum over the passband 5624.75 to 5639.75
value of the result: -0.5 angstrom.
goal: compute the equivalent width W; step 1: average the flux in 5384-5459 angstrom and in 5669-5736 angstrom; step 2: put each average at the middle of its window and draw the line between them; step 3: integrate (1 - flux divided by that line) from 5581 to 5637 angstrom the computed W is 0.8 angstrom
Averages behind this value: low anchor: 7.55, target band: 8.01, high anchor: 8.4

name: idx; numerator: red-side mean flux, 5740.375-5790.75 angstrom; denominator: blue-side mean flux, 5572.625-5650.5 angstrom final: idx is 1.06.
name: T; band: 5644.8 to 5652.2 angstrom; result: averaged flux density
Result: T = 8.4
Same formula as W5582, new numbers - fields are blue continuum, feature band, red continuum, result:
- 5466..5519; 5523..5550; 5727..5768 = -0.02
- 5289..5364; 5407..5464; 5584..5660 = 0.03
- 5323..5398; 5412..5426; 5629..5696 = -0.04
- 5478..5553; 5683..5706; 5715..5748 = 0.04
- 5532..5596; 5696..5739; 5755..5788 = 0.01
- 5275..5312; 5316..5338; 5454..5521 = 0.07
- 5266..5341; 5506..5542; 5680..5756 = -0.03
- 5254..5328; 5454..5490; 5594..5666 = -0.02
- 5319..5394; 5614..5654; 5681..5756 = -0.01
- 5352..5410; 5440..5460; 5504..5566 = 0.02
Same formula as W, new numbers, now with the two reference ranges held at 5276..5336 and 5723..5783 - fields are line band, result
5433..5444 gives 0.5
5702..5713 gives 0.8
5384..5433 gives 1.6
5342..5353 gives 0.4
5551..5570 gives -0.1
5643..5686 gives 0.1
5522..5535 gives -0.3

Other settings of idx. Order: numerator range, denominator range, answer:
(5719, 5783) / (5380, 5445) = 1.14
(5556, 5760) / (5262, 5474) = 1.10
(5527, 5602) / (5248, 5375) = 1.09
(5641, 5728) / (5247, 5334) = 1.16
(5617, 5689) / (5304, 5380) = 1.09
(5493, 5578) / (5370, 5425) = 1.08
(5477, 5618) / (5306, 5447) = 1.05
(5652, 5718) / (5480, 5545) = 1.01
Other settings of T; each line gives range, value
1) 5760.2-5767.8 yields 8.51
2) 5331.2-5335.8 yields 7.44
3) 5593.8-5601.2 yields 7.55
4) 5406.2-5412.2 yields 6.39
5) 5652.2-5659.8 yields 8.49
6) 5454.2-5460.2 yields 7.38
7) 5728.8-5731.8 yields 8.54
